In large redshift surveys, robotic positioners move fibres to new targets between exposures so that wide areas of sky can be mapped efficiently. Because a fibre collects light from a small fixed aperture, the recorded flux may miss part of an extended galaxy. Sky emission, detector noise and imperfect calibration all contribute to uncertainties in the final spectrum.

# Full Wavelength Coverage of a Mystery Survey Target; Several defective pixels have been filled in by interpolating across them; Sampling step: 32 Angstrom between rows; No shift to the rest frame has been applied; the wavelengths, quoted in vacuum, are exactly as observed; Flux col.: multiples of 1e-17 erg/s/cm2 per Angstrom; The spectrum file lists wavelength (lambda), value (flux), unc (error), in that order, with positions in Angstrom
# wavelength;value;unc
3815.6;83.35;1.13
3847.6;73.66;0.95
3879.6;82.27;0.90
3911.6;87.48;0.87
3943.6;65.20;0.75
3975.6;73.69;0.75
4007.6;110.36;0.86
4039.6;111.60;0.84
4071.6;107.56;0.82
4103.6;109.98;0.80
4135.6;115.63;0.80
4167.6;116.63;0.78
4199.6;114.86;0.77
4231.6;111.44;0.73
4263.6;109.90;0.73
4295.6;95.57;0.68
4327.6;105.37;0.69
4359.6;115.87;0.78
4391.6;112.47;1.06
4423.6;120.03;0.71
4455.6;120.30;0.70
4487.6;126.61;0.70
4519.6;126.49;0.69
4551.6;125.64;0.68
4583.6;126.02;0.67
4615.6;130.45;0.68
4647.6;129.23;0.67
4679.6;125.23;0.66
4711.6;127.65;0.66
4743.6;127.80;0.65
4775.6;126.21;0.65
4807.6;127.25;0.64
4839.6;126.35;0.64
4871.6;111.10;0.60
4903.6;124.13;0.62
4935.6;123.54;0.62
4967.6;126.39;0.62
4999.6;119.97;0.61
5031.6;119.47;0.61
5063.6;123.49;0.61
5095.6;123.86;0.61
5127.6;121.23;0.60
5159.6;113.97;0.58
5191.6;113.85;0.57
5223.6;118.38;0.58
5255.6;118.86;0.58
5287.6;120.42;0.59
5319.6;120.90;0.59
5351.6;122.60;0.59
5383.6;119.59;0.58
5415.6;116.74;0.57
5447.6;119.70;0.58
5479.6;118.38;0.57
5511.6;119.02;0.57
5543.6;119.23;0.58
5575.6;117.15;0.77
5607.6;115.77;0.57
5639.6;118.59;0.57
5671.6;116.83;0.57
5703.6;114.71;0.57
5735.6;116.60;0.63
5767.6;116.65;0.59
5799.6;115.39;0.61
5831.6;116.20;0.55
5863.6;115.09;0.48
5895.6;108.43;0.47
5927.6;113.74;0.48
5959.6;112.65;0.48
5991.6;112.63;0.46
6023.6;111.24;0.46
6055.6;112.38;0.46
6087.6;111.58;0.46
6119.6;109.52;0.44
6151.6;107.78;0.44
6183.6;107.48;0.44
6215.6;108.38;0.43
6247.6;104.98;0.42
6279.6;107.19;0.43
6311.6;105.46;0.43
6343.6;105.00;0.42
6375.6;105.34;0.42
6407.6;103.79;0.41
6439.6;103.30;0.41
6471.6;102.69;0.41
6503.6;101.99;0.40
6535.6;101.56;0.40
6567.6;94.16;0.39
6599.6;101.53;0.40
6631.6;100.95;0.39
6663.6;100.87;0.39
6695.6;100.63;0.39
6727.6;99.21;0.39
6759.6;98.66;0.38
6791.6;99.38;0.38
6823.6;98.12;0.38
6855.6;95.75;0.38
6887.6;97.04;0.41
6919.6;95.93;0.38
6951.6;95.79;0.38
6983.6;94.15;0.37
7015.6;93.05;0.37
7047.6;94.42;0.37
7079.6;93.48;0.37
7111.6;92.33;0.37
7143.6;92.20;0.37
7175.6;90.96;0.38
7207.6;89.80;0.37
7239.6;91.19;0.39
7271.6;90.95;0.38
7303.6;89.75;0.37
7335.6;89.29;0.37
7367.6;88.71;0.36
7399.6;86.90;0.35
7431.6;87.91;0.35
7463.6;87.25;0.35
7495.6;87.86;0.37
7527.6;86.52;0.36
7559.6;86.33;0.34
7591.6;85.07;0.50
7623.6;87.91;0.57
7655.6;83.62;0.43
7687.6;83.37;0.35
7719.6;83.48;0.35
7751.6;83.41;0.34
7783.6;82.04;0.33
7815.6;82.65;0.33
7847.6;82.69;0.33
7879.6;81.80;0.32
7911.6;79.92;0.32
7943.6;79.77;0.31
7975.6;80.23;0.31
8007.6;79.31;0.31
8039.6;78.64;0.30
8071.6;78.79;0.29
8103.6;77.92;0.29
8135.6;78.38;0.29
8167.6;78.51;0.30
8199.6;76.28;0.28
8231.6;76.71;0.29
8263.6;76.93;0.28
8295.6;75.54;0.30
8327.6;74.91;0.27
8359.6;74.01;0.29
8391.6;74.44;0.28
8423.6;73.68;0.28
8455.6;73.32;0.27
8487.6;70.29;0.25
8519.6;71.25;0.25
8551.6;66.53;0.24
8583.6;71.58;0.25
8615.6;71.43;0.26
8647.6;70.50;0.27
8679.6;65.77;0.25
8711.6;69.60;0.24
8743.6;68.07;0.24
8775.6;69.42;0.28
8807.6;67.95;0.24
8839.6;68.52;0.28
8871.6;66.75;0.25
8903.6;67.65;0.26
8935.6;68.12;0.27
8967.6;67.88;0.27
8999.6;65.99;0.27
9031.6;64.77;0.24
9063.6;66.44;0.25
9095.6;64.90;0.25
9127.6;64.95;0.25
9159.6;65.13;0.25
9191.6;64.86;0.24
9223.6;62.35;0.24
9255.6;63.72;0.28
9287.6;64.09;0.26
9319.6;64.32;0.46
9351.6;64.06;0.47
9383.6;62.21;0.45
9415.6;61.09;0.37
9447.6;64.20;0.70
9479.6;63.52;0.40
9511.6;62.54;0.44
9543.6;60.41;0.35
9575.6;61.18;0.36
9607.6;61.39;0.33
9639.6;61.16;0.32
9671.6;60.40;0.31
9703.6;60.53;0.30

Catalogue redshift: 0.000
